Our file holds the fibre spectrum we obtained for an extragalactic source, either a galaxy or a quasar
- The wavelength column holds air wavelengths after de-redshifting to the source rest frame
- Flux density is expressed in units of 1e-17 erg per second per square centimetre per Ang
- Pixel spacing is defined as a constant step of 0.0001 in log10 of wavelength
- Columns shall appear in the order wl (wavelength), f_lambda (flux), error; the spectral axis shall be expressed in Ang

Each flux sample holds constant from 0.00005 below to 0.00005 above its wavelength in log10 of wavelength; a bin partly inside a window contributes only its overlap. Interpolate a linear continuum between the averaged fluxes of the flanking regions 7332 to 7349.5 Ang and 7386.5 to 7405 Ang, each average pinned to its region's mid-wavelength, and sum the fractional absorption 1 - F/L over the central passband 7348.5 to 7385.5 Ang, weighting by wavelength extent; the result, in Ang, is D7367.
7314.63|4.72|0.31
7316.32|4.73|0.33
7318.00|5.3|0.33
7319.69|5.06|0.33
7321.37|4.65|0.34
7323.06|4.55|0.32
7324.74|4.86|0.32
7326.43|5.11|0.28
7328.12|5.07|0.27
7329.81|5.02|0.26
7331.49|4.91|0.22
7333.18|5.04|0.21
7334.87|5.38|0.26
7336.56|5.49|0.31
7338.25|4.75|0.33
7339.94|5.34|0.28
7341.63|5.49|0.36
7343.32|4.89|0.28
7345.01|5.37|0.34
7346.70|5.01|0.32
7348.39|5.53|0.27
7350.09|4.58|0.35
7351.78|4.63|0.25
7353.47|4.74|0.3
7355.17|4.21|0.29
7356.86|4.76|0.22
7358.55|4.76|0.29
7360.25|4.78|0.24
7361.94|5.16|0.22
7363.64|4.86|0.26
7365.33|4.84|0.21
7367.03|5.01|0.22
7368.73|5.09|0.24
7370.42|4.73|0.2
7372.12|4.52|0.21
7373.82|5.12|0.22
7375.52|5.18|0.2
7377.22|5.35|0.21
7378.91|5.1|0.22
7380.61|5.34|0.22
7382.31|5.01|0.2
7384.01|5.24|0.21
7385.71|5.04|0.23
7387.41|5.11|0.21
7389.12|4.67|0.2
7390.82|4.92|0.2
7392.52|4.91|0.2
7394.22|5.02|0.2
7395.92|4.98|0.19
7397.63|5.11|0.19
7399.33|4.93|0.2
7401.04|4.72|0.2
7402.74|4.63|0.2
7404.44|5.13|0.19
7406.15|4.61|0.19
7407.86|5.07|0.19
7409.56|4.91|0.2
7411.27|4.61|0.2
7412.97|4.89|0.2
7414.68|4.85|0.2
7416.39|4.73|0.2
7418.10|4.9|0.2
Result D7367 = 1.1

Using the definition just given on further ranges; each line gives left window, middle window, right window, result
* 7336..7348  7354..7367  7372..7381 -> 1.0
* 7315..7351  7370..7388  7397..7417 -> -0.6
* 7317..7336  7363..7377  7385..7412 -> 0.0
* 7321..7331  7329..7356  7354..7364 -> -1.1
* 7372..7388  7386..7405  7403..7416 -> 0.2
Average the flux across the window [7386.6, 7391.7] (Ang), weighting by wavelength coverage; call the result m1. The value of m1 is 4.89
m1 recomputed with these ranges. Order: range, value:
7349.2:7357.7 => 4.59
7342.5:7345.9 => 5.13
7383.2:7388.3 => 5.12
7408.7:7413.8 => 4.81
